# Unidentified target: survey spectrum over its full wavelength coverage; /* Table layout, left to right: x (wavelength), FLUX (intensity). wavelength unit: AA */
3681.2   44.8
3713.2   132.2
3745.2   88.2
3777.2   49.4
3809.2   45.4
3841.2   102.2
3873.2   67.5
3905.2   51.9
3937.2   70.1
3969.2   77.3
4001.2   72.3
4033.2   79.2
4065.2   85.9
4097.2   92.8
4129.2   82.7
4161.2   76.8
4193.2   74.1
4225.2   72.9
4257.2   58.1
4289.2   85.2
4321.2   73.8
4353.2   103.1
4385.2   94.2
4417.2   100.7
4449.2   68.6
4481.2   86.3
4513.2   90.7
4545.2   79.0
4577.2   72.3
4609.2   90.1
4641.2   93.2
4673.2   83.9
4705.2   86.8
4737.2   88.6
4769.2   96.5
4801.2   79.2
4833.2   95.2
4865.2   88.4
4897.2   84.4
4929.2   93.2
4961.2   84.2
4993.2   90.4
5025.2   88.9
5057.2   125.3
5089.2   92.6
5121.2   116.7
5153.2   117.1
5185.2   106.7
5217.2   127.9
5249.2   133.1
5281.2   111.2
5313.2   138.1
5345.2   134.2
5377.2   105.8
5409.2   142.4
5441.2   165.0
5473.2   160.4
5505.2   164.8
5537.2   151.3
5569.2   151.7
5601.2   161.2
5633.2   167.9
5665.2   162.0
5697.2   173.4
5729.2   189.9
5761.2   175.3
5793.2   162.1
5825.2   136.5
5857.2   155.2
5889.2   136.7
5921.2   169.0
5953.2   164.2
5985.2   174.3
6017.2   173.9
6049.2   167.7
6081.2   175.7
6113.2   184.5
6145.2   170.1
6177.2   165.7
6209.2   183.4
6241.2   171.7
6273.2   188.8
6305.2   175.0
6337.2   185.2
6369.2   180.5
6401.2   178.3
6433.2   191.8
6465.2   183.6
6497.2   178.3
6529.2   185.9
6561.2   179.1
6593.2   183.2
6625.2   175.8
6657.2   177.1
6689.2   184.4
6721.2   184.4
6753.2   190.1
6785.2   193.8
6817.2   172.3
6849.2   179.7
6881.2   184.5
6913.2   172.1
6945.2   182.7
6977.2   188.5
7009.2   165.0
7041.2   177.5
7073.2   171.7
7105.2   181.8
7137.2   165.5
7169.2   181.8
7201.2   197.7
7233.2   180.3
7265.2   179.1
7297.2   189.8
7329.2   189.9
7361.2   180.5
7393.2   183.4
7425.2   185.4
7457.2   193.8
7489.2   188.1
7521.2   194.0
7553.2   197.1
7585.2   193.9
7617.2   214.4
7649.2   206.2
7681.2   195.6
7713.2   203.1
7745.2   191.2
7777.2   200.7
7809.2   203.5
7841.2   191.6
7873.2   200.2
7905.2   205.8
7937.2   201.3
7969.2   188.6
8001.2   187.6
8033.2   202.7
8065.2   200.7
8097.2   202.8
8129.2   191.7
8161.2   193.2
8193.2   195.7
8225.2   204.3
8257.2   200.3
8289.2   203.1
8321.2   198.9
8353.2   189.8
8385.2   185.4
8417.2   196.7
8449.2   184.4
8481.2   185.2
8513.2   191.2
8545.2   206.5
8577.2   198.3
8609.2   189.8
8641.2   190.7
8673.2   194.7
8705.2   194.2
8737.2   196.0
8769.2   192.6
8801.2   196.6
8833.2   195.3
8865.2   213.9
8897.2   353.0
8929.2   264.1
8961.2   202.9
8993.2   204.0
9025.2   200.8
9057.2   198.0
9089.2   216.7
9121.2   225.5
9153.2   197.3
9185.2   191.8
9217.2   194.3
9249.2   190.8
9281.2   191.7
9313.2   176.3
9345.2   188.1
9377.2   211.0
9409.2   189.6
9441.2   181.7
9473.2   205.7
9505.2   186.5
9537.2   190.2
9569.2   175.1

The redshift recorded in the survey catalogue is 0.355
